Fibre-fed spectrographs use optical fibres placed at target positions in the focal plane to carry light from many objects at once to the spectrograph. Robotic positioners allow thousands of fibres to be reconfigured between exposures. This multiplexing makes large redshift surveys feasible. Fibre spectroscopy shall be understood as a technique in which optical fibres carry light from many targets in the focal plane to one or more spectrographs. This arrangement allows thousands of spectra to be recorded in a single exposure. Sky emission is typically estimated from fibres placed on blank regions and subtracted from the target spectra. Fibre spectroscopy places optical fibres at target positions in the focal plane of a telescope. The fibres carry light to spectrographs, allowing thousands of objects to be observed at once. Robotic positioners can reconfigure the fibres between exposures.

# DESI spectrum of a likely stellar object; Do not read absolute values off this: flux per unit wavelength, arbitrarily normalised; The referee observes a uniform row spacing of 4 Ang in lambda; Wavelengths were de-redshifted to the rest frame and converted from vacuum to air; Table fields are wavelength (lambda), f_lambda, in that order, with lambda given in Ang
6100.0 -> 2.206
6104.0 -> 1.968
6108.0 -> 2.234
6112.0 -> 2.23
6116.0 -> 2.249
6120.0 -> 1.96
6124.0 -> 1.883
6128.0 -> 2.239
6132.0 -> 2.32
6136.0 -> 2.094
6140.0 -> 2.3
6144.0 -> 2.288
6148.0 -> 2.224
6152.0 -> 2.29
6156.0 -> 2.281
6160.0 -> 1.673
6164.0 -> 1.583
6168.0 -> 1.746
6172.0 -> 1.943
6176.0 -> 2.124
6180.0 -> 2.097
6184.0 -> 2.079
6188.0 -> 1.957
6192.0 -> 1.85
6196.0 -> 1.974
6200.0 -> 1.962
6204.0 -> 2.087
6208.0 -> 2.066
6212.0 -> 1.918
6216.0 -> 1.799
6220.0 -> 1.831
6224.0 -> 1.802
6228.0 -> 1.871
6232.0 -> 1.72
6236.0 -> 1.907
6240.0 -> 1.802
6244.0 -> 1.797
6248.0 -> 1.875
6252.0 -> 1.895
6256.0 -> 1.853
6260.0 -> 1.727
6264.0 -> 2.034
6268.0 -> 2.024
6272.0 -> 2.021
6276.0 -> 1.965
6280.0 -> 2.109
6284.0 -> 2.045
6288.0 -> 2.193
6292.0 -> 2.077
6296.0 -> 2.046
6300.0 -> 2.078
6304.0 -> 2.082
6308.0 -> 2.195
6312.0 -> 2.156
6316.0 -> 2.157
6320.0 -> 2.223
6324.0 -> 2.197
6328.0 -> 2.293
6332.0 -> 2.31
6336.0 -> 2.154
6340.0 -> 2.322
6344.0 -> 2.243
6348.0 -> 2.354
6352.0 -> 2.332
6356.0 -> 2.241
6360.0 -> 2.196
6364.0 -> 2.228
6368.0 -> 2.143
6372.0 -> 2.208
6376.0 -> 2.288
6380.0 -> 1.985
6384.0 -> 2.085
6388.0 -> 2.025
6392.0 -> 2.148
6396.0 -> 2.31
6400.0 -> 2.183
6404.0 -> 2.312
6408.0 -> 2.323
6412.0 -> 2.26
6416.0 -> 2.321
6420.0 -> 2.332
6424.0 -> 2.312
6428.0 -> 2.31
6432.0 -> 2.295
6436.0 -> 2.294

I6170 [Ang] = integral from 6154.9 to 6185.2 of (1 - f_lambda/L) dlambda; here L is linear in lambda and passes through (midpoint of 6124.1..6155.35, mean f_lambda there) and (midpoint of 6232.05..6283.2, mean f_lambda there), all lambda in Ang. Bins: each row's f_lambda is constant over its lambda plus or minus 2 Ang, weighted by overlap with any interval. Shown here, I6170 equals 3.1 Ang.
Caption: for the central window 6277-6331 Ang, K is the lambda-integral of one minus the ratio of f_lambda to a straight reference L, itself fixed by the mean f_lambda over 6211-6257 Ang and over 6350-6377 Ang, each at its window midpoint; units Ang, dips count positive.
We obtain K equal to -2.4 Ang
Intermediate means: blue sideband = 1.84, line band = 2.14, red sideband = 2.23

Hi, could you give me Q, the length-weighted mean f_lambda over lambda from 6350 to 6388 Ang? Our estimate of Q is 2.18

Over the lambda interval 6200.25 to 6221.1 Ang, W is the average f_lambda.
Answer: 1.95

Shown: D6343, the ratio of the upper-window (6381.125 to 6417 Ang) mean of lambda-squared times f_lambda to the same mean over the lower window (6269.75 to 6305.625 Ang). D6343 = 1.11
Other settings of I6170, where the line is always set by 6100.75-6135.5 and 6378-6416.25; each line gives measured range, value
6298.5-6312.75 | 0.30 Ang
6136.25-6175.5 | 1.85 Ang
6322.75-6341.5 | -0.68 Ang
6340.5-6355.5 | -0.85 Ang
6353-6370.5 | -0.22 Ang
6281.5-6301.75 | 0.75 Ang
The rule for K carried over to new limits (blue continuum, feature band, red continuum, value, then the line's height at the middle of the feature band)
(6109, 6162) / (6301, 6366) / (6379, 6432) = -0.49 Ang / 2.21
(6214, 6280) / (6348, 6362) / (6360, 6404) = -1.06 Ang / 2.11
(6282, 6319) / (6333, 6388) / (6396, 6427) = 0.07 Ang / 2.21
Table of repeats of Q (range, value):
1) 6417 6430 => 2.32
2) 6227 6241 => 1.82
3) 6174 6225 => 1.97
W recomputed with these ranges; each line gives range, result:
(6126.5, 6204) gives 2.05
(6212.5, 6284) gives 1.89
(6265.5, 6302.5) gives 2.06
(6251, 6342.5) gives 2.1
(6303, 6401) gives 2.2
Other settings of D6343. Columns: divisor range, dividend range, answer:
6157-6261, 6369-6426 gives 1.25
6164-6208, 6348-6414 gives 1.19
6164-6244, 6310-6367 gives 1.22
